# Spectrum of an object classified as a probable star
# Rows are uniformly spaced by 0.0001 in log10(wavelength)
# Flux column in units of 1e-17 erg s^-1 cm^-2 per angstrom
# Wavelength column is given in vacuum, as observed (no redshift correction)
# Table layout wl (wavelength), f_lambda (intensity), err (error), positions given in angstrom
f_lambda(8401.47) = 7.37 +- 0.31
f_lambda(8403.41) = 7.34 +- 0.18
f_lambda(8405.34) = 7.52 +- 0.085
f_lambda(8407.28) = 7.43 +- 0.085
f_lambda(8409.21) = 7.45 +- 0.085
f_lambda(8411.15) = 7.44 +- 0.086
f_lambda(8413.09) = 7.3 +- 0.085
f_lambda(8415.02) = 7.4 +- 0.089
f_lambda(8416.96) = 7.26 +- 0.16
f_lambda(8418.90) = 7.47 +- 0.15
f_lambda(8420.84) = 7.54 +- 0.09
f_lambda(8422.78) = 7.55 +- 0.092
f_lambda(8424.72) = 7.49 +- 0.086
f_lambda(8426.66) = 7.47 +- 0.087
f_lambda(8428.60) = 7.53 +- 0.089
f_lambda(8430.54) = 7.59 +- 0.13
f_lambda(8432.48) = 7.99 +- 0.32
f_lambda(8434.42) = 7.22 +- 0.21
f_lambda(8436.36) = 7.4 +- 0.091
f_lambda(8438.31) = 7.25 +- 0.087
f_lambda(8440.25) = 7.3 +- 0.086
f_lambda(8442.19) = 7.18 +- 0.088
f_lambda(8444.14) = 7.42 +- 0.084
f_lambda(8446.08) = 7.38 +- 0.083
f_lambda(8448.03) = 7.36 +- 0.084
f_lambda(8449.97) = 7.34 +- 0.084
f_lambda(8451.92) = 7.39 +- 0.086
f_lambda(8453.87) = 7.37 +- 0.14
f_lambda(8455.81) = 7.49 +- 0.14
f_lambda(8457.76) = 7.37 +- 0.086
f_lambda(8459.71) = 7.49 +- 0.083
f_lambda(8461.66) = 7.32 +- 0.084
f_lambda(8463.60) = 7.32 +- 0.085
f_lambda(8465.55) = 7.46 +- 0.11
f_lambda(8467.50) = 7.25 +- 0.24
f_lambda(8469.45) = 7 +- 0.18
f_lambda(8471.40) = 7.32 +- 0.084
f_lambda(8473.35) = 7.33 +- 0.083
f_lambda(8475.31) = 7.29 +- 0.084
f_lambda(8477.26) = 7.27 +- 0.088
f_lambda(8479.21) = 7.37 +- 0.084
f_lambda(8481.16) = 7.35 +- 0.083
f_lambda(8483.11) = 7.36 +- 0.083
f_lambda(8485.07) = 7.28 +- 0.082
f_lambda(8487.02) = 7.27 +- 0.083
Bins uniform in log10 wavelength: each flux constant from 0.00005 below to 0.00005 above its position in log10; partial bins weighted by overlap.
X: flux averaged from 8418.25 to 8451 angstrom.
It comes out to 7.44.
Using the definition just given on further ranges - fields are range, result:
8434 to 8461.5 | 7.35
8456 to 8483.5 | 7.33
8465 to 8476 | 7.26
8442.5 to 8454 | 7.36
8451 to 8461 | 7.42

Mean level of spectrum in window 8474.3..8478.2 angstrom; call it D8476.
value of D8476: 7.27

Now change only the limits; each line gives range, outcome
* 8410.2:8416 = 7.38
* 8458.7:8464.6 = 7.38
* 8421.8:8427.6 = 7.5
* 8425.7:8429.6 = 7.5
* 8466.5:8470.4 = 7.13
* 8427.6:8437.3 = 7.55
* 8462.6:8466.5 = 7.4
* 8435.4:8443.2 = 7.28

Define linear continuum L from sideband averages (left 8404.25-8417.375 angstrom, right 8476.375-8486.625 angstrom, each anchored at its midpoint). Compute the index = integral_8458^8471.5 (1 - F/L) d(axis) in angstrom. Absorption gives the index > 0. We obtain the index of 0.1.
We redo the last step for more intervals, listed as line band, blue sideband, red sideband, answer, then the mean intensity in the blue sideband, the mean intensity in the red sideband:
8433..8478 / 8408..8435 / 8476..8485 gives 0.38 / 7.48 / 7.33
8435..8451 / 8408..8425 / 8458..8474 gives 0.09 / 7.43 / 7.32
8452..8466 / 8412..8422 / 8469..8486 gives -0.14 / 7.4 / 7.29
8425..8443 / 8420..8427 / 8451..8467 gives 0.10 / 7.51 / 7.4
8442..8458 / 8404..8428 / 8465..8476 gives -0.10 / 7.44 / 7.26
